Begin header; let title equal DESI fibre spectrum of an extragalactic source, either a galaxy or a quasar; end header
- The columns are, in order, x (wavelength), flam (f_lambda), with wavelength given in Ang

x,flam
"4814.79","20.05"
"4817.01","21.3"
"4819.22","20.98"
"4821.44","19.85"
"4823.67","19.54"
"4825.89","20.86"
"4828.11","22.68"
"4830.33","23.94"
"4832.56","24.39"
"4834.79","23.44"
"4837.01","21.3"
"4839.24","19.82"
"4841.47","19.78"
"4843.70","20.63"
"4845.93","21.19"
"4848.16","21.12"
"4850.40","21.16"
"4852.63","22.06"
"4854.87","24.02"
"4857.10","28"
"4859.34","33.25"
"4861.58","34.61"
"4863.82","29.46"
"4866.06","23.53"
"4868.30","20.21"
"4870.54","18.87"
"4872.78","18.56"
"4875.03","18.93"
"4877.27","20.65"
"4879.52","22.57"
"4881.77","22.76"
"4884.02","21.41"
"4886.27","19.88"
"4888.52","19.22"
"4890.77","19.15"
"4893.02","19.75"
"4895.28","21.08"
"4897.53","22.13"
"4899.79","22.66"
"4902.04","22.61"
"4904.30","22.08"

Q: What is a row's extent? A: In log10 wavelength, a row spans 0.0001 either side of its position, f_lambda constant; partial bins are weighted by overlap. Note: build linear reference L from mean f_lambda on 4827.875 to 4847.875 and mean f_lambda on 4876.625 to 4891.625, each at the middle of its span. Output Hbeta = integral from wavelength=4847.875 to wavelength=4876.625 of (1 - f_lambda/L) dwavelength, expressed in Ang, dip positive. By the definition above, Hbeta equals -3.83 Ang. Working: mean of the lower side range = 21.8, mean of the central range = 24.2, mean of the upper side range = 20.8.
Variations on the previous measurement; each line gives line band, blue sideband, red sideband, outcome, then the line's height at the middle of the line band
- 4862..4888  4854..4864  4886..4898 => 3.48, 25.2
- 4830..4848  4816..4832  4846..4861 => 1.18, 23.2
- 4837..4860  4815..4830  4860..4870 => 1.68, 24.5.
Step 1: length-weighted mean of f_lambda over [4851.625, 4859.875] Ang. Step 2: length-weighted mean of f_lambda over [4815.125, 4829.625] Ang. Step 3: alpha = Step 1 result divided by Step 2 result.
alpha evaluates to 1.26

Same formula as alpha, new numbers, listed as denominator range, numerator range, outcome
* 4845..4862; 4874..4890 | 0.82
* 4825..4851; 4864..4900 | 0.96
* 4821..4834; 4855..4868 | 1.31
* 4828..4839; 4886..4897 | 0.87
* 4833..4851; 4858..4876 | 1.17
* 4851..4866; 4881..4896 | 0.73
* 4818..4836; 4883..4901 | 0.94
